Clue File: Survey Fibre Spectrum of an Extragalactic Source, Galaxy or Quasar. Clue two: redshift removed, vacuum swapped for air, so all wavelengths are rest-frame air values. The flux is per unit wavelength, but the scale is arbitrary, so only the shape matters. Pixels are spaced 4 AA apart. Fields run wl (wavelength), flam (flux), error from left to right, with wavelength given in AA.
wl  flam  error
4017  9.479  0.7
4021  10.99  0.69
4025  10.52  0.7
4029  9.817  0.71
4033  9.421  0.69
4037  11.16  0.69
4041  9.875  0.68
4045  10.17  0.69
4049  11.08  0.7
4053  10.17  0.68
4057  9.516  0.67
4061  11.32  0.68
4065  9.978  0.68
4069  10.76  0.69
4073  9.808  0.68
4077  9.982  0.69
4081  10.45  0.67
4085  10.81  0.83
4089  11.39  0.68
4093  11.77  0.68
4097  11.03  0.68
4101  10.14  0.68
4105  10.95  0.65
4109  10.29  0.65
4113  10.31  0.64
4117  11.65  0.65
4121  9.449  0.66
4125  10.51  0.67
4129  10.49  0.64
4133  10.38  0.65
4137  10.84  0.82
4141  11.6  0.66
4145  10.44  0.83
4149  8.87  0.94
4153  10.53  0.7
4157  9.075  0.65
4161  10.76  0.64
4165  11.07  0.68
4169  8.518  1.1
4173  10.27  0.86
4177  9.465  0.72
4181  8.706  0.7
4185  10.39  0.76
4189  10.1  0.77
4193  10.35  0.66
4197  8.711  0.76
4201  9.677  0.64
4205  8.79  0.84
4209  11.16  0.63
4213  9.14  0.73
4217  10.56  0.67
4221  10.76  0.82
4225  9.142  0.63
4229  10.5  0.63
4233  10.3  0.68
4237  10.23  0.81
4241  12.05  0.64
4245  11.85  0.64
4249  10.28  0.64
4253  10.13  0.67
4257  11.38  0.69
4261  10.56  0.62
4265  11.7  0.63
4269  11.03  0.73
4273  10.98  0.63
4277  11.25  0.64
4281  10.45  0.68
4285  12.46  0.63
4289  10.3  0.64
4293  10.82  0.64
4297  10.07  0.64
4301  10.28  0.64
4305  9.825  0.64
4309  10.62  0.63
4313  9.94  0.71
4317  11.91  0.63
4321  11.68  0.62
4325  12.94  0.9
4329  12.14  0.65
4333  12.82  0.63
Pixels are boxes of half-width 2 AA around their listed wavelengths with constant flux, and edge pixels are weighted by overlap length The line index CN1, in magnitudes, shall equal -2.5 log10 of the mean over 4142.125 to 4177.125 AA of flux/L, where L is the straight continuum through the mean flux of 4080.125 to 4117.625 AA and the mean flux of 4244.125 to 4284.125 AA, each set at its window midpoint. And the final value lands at 0.10 mag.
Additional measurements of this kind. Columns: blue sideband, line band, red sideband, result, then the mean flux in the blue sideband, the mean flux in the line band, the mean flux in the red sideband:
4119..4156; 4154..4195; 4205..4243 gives 0.05 mag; 10.3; 9.89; 10.3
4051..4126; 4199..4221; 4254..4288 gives 0.11 mag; 10.5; 9.95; 11.2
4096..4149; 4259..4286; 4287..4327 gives -0.04 mag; 10.5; 11.2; 10.8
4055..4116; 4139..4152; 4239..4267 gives 0.05 mag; 10.6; 10.3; 11.1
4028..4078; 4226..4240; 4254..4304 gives 0.04 mag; 10.2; 10.4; 10.9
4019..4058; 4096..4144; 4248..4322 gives -0.02 mag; 10.3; 10.6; 10.8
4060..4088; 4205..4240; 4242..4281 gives 0.07 mag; 10.4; 10.2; 11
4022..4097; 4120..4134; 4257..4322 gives 0.04 mag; 10.5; 10.2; 10.9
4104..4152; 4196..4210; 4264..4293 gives 0.14 mag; 10.5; 9.53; 11.1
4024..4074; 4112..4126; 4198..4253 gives -0.02 mag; 10.3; 10.5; 10.3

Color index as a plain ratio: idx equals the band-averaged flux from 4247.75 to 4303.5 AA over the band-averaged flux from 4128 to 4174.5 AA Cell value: 1.06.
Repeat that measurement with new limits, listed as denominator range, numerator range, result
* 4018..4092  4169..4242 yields 0.96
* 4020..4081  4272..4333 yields 1.08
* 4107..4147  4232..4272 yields 1.04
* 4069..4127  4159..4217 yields 0.93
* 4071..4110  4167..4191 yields 0.90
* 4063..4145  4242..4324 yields 1.03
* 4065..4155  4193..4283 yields 0.99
